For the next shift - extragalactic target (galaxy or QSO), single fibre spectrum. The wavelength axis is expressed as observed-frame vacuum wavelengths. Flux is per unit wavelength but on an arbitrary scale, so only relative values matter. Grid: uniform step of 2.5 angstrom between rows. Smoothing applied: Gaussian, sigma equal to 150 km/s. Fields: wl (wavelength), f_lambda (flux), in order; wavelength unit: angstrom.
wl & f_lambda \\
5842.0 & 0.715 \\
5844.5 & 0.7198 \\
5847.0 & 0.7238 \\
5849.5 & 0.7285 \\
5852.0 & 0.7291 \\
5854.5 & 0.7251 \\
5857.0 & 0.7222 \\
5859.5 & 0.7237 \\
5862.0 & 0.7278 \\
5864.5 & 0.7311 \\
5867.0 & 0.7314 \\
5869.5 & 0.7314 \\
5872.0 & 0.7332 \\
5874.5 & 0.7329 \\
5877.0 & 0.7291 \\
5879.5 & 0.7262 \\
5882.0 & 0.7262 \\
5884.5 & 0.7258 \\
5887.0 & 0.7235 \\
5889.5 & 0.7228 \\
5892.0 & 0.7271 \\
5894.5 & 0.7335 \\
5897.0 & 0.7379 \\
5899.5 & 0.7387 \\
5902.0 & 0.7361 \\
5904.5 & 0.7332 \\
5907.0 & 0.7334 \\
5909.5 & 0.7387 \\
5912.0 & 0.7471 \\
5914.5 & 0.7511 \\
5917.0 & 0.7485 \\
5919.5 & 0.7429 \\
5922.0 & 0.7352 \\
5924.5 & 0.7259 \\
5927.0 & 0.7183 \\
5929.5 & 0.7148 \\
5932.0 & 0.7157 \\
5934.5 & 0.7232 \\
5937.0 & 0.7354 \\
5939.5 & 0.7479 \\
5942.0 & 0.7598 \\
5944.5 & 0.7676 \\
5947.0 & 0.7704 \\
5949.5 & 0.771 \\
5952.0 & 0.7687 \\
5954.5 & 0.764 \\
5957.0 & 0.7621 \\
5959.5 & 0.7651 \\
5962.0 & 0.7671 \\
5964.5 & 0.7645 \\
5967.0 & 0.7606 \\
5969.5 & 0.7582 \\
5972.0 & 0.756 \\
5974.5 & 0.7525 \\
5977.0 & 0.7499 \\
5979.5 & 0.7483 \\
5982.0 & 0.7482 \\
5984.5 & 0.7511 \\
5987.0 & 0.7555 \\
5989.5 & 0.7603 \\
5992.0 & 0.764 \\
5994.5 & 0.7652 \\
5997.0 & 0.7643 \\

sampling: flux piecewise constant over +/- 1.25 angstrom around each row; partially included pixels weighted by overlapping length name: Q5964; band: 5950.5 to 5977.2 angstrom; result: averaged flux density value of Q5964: 0.761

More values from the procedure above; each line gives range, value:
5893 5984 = 0.747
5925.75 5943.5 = 0.731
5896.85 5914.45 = 0.739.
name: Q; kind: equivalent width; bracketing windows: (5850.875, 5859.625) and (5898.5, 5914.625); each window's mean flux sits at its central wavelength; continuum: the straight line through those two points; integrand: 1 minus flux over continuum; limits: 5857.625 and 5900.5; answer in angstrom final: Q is 0.1 angstrom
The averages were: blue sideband 0.725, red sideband 0.739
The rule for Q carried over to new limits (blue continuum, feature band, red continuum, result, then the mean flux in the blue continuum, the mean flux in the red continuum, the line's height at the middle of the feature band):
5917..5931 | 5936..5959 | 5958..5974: -0.4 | 0.729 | 0.761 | 0.747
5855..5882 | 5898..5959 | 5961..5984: 0.0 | 0.729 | 0.756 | 0.744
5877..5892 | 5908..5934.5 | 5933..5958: 0.4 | 0.725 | 0.757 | 0.744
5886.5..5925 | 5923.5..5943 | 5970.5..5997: 0.4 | 0.736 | 0.756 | 0.743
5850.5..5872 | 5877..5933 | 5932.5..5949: 0.6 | 0.728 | 0.75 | 0.74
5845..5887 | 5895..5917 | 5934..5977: 0.1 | 0.728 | 0.759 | 0.742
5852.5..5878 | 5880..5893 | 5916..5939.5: 0.1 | 0.729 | 0.73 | 0.729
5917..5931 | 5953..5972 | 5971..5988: -0.5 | 0.729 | 0.752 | 0.745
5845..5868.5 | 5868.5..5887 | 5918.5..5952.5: 0.1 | 0.727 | 0.742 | 0.731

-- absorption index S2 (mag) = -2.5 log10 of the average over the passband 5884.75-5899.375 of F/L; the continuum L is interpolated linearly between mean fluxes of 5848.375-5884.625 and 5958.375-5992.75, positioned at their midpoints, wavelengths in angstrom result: 0.01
